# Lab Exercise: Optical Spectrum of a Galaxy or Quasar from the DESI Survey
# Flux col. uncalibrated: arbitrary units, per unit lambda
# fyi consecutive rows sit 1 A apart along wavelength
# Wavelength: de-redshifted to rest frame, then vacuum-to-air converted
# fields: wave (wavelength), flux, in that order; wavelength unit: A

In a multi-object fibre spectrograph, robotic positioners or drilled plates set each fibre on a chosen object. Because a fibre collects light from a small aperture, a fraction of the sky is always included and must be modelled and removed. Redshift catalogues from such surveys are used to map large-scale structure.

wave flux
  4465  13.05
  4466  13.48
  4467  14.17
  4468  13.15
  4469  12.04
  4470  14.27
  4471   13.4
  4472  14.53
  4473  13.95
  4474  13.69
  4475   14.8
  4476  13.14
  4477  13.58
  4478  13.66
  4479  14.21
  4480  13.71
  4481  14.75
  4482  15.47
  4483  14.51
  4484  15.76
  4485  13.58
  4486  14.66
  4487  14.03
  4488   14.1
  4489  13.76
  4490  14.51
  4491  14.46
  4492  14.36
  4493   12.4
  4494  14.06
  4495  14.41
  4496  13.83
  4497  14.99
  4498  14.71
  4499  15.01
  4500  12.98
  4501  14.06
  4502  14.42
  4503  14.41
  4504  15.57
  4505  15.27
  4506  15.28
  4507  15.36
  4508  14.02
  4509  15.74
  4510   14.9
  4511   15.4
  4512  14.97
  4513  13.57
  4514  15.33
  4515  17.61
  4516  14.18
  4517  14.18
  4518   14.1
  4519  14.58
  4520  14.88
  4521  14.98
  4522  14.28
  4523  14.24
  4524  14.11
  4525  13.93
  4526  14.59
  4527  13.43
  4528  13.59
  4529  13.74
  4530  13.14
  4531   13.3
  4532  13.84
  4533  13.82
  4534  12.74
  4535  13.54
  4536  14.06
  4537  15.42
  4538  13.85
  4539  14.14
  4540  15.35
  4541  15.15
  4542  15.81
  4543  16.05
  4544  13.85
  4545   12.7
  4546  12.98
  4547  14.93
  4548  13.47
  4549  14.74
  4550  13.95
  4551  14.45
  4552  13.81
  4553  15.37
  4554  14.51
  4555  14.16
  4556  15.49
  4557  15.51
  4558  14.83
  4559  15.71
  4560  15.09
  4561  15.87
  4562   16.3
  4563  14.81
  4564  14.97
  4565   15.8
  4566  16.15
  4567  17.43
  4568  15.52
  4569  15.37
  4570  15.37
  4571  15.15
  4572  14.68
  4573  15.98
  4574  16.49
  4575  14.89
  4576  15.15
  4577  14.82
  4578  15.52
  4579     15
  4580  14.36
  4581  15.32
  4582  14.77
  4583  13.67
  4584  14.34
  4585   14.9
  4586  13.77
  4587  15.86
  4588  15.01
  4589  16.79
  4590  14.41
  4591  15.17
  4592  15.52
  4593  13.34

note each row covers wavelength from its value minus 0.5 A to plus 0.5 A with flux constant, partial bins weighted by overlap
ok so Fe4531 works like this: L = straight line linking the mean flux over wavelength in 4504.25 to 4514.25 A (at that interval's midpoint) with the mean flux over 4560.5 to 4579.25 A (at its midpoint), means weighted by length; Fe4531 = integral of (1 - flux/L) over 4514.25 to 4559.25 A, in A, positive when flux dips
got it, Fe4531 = 2.6 A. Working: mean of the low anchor 15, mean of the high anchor 15.5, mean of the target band 14.4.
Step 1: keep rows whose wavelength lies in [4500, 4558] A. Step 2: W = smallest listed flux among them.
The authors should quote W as 12.7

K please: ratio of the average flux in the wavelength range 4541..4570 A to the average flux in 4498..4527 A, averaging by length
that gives 1.0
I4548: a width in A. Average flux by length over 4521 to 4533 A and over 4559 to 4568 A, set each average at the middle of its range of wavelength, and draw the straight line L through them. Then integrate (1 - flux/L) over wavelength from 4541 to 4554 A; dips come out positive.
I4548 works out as 0.5 A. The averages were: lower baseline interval 13.9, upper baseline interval 15.8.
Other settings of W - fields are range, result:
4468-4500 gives 12.04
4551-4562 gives 13.81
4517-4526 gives 13.93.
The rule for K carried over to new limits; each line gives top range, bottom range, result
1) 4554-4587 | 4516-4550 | 1.07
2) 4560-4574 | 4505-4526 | 1.06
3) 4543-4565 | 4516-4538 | 1.05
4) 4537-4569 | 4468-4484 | 1.07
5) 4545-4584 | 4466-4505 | 1.06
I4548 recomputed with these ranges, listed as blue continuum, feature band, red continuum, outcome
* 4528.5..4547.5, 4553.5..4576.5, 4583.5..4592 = -1.3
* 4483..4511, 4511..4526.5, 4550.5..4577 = 0.1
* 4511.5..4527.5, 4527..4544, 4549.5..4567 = 0.7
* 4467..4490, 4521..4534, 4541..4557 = 0.5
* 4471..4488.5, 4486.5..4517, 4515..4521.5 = -0.2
